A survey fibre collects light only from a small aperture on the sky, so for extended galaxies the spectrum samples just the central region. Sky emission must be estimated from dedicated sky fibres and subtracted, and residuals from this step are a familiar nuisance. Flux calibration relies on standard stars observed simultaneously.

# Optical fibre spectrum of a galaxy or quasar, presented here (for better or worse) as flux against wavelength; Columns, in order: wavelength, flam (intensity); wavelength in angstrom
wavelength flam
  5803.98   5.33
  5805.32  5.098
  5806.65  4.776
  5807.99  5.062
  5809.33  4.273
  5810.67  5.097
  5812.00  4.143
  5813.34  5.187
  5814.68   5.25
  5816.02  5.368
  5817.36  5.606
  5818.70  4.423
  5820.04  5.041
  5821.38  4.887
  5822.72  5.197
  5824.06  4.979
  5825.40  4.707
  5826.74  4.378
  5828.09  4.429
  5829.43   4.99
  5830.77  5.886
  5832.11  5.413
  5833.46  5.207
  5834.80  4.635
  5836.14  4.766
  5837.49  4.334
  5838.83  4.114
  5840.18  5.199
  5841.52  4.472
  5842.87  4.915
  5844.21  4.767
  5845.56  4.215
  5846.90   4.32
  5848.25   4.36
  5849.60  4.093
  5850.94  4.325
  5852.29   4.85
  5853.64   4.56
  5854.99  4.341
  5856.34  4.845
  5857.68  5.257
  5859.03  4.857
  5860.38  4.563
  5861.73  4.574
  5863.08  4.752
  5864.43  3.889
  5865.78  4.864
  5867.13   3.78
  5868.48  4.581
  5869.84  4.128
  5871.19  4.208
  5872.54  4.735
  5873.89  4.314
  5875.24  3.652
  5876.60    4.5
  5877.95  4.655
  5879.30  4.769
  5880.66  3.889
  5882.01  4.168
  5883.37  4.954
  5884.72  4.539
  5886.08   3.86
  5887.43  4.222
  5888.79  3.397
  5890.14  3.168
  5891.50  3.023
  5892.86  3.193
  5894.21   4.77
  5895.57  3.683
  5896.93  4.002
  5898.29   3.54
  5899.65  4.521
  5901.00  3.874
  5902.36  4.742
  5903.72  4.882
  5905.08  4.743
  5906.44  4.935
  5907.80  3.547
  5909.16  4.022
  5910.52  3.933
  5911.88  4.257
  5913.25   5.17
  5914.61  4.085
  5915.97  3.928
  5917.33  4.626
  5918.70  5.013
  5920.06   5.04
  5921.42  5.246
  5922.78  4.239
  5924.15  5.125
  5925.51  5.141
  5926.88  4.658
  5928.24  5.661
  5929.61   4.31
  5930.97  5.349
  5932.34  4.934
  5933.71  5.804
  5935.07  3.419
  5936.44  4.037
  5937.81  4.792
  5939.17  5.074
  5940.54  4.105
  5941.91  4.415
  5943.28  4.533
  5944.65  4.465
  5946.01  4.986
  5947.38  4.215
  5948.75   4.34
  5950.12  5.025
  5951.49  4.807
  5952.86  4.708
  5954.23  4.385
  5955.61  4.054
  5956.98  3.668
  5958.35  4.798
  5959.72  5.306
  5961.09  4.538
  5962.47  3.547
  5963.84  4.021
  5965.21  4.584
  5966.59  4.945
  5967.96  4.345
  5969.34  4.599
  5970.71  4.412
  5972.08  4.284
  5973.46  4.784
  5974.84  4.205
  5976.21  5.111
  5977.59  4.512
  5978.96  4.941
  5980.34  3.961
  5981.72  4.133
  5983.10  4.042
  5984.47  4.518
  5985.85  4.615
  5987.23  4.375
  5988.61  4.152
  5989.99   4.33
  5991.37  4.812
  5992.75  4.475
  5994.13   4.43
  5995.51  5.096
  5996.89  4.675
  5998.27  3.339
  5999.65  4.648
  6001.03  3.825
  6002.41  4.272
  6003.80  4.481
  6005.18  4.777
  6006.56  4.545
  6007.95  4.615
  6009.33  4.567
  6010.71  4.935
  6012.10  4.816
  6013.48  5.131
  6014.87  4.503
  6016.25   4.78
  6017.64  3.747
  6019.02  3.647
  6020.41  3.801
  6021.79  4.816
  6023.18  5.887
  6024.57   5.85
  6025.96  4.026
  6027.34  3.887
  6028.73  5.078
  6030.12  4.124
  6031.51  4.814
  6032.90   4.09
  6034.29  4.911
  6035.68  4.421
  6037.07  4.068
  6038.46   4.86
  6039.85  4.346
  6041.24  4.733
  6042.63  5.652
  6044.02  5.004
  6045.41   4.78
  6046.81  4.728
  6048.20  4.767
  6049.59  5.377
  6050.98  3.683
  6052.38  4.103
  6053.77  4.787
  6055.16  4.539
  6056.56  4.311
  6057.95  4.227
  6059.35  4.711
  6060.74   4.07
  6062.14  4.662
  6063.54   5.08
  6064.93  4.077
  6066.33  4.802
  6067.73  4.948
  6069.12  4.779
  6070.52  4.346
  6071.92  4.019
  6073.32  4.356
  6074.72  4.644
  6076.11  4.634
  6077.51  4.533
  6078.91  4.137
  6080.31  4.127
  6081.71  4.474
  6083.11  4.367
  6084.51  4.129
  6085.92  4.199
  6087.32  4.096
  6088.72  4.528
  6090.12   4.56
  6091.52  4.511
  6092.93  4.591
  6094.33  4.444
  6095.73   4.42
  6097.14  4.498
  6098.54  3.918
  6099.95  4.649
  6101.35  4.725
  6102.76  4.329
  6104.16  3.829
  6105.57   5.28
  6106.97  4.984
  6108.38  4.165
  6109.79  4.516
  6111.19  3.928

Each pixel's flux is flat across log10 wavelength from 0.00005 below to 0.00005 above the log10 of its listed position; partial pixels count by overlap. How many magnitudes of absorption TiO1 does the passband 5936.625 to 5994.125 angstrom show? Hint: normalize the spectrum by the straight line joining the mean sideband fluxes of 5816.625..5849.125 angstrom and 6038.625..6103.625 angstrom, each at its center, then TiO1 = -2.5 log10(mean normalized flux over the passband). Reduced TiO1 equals 0.04 mag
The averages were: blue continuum 4.8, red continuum 4.51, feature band 4.48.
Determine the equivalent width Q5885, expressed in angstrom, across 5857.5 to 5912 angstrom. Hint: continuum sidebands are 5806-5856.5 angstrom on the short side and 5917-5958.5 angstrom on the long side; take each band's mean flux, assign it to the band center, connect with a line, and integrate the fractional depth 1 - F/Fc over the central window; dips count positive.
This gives 5.7 angstrom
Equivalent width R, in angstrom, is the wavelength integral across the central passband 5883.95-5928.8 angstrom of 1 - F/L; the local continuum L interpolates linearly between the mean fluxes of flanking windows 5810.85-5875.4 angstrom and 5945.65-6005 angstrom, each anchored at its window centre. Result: 2.40 angstrom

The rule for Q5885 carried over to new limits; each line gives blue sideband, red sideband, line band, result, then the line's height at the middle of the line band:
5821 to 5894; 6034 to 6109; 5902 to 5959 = -1.4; 4.49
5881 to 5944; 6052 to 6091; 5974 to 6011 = -0.3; 4.42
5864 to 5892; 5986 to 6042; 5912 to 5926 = -1.5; 4.27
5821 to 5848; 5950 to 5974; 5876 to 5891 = 1.6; 4.66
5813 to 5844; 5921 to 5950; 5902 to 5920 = 1.1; 4.76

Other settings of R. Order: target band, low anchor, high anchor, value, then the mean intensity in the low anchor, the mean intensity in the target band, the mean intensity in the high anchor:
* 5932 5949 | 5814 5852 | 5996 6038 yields 0.3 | 4.8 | 4.55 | 4.51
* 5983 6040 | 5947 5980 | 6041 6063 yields 0.8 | 4.5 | 4.51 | 4.63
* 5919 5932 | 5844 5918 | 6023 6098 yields -1.8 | 4.3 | 4.98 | 4.54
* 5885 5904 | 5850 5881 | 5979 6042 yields 2.4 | 4.48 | 3.91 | 4.49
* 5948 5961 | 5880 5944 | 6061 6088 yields -0.5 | 4.4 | 4.56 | 4.44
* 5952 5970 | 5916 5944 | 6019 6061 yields 1.1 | 4.75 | 4.42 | 4.6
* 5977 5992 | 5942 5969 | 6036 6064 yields 0.4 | 4.49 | 4.4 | 4.62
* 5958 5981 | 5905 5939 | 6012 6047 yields 0.6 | 4.65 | 4.52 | 4.63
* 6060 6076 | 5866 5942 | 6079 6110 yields -0.4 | 4.38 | 4.53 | 4.42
